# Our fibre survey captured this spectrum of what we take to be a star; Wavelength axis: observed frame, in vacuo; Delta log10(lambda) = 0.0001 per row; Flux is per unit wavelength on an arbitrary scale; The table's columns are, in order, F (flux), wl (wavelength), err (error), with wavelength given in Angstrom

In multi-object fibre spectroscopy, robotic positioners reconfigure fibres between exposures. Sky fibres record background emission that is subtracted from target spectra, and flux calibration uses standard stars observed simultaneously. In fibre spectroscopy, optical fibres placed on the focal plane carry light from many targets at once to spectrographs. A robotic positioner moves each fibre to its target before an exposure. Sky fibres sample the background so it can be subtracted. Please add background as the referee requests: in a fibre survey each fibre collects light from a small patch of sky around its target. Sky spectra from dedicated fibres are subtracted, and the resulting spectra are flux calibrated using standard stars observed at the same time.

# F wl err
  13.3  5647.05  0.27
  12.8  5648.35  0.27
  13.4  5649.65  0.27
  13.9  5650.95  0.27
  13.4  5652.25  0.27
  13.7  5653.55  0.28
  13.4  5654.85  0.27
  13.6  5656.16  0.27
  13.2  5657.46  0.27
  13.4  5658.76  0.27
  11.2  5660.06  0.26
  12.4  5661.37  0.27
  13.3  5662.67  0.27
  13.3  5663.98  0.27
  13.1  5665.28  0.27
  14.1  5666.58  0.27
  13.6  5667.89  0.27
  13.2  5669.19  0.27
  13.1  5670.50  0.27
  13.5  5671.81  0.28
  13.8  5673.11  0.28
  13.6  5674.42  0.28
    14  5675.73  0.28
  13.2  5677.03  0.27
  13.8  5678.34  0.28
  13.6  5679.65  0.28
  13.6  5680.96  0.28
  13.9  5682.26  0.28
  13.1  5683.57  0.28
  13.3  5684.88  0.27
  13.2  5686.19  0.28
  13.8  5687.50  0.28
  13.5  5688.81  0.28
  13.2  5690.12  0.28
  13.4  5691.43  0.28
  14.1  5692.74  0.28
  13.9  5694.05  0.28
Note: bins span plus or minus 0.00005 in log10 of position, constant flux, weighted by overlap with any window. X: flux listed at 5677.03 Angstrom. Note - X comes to 13.2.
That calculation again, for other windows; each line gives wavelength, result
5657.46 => 13.2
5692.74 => 14.1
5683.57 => 13.1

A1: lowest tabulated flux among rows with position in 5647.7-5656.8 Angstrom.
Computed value 12.8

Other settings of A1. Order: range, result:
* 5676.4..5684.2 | 13.1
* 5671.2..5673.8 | 13.5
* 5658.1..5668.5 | 11.2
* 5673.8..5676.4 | 13.6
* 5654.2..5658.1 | 13.2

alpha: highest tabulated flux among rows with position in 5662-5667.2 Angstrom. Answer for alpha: 14.1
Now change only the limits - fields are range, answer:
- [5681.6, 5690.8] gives 13.9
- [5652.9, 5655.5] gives 13.7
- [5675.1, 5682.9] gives 14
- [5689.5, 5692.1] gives 13.4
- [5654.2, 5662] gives 13.6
